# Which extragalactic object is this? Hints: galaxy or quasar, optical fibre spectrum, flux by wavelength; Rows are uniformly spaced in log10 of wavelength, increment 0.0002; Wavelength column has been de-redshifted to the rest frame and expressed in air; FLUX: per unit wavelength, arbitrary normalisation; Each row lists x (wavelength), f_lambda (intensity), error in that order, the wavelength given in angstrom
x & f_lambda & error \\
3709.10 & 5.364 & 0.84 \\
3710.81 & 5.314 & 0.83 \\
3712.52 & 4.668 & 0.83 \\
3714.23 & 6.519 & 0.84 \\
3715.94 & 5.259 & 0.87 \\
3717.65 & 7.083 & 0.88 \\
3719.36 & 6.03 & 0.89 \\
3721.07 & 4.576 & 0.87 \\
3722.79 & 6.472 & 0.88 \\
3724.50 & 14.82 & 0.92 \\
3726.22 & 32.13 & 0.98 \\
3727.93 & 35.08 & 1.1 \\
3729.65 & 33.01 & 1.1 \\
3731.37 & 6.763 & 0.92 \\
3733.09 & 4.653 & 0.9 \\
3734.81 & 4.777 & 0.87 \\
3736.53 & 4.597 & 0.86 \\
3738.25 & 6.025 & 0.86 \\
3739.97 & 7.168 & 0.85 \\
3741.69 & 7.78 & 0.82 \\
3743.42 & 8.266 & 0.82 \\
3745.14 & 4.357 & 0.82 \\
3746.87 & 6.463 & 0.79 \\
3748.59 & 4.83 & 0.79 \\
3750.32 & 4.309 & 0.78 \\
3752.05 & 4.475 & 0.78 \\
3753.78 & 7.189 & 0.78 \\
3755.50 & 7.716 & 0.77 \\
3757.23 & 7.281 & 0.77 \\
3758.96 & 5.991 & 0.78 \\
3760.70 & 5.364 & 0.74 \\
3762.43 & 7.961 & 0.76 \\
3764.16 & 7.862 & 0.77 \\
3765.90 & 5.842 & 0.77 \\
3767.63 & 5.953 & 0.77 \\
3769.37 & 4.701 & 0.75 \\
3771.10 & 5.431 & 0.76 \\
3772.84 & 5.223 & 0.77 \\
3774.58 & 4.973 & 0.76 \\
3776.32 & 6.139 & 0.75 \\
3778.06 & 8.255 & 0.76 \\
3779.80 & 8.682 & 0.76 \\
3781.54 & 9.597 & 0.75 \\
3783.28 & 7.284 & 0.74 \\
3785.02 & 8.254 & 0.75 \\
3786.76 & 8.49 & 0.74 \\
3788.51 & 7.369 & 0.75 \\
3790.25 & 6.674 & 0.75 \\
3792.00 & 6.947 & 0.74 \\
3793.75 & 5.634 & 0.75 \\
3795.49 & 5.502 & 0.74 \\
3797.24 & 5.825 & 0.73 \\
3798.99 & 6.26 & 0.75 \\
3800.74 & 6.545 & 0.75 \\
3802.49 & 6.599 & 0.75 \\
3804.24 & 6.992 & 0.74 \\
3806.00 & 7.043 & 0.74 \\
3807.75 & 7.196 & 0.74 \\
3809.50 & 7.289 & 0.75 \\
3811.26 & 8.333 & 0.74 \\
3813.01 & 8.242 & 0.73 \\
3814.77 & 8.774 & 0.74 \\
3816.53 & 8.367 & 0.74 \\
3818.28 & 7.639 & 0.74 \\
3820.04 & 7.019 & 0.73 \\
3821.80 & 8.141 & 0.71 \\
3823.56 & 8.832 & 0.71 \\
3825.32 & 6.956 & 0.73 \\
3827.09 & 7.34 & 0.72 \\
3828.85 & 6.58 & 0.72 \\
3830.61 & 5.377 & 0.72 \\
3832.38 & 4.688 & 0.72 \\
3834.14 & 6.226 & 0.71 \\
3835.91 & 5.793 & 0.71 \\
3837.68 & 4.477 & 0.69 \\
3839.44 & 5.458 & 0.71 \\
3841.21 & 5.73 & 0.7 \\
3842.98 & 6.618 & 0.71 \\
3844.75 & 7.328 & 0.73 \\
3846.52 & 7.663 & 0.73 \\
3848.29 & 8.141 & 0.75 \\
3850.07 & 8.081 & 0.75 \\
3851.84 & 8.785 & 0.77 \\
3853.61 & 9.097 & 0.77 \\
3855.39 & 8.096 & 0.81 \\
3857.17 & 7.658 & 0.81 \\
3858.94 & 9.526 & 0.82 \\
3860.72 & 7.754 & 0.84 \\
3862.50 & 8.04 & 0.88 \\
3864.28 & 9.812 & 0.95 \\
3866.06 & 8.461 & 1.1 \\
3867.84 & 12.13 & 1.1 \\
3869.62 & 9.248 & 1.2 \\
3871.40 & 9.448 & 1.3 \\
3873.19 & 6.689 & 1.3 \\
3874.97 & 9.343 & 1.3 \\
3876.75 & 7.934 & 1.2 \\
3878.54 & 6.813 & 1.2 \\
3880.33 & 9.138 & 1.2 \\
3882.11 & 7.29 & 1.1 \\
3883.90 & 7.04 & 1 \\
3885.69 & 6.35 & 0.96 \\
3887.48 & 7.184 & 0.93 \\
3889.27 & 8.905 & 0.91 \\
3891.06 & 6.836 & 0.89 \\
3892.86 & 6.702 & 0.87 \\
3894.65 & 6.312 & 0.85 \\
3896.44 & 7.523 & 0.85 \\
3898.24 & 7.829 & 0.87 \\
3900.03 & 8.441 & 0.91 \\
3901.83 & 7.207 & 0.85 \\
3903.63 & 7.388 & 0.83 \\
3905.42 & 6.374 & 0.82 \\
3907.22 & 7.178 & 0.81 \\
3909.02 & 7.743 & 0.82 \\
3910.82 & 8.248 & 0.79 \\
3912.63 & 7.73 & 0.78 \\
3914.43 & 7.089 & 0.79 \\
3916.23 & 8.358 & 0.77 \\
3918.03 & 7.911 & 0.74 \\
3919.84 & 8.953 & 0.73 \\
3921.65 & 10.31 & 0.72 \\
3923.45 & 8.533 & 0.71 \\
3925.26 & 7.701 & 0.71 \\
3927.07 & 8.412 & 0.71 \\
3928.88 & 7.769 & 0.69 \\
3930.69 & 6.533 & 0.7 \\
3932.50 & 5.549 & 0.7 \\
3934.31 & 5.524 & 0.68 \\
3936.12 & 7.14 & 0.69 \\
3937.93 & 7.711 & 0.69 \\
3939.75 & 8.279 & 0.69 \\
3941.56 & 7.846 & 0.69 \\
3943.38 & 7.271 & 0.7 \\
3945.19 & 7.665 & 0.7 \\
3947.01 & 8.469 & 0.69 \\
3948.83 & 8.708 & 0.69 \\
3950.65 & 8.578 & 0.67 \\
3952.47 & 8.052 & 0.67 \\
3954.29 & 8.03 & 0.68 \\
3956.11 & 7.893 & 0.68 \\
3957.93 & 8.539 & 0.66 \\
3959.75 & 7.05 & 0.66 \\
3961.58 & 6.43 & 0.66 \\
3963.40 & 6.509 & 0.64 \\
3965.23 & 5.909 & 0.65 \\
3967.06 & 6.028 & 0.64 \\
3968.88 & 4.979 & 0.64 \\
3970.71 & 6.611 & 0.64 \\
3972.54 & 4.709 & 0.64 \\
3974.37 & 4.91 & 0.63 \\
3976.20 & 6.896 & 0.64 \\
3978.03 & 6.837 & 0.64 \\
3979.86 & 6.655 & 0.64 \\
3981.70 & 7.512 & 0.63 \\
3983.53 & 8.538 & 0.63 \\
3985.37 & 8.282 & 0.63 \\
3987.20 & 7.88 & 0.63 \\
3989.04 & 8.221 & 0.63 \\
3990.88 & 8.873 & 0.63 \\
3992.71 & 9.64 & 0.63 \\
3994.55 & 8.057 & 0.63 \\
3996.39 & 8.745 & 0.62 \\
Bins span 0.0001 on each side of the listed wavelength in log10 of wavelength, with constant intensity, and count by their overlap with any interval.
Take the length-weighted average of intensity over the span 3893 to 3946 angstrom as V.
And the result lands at 7.59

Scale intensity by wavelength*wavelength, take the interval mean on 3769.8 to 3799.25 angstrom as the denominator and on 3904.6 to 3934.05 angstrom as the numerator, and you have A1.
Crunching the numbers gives 1.21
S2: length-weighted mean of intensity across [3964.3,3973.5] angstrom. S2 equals 5.64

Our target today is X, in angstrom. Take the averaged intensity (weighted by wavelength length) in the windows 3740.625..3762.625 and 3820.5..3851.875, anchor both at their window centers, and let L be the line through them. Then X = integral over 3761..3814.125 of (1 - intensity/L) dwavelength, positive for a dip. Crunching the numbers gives -3.5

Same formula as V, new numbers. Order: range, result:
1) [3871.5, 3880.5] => 8.01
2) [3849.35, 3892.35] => 8.3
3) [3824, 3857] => 6.85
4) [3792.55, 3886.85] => 7.46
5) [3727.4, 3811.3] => 7.53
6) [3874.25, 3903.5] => 7.54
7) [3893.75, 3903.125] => 7.46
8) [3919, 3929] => 8.67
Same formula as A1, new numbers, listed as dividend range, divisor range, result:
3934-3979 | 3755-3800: 1.15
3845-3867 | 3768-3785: 1.30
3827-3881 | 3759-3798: 1.19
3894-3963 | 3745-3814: 1.25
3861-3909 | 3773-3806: 1.19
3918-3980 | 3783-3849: 1.12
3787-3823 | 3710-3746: 0.73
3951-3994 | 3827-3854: 1.16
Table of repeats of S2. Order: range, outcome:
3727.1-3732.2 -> 25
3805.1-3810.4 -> 7.17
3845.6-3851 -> 7.96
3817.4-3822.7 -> 7.62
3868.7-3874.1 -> 8.49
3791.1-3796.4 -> 6.03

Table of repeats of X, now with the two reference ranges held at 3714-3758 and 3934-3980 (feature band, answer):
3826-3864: 5.48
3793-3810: 4.52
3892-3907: 0.97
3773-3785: 2.20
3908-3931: -1.96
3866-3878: -1.46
